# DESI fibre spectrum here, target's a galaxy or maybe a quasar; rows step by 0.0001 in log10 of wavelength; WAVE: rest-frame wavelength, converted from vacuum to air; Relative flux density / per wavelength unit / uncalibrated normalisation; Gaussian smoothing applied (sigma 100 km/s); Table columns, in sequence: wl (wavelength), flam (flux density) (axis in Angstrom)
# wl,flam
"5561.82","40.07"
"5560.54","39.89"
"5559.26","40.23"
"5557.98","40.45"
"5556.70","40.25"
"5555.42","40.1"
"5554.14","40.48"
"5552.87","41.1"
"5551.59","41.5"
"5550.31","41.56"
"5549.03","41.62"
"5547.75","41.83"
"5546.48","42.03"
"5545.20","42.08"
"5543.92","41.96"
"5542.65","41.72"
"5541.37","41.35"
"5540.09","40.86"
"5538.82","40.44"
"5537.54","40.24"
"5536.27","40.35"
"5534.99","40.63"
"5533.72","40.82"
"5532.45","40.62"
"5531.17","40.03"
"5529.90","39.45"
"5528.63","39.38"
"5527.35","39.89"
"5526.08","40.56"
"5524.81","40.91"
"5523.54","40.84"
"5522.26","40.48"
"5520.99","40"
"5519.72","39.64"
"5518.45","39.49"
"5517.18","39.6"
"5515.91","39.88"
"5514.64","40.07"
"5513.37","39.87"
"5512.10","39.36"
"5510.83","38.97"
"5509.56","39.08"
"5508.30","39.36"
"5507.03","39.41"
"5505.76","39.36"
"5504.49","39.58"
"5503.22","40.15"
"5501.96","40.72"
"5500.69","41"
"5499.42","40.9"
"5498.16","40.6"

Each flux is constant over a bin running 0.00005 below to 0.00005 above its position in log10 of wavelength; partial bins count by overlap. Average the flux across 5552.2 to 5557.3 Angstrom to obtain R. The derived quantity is 40.5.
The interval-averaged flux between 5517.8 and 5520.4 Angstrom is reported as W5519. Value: 39.6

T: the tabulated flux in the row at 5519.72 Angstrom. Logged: 39.64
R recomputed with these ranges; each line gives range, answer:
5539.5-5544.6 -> 41.4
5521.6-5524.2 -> 40.6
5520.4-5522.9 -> 40.2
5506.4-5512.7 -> 39.3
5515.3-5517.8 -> 39.7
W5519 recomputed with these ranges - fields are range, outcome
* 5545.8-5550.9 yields 41.8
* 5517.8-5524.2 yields 40.1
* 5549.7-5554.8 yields 41.2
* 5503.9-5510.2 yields 39.4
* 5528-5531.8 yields 39.7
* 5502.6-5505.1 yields 39.8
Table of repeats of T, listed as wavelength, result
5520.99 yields 40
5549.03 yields 41.62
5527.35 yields 39.89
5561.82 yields 40.07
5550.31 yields 41.56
